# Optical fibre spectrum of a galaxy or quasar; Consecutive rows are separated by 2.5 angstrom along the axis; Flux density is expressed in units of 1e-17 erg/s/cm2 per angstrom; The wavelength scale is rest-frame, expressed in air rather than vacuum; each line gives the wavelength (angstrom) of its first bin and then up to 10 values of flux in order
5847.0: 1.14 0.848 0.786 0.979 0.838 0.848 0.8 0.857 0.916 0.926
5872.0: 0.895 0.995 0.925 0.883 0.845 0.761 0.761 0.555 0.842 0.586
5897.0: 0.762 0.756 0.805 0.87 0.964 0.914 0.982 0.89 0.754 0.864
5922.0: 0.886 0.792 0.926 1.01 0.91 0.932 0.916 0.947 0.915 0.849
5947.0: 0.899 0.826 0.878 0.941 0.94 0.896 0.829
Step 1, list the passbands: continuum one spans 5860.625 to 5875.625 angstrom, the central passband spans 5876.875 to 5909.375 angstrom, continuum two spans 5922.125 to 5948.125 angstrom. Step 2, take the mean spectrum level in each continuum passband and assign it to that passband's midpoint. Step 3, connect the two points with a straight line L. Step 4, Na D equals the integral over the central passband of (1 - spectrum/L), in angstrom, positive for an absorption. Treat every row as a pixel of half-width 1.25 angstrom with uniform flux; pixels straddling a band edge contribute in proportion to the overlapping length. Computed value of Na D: 3.9 angstrom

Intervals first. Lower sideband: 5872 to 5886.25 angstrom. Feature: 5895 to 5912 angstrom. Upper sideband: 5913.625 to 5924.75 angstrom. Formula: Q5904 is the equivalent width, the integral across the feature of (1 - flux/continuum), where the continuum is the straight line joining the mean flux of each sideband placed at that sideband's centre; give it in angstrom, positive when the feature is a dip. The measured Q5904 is 0.21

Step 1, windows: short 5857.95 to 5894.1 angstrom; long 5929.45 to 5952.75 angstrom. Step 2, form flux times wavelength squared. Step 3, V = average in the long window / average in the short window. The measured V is 1.10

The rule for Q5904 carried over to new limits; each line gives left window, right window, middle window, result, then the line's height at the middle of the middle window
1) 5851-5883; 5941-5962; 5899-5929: 0.5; 0.887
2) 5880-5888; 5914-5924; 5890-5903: 1.2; 0.814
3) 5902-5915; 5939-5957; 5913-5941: 0.3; 0.905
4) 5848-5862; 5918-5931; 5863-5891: 0.7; 0.87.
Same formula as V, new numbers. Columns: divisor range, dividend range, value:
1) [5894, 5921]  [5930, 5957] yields 1.09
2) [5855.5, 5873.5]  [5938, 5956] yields 1.05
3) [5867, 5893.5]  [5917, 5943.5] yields 1.09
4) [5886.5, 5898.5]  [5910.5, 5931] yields 1.28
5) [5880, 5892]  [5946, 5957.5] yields 1.22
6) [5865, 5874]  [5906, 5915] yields 1.04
